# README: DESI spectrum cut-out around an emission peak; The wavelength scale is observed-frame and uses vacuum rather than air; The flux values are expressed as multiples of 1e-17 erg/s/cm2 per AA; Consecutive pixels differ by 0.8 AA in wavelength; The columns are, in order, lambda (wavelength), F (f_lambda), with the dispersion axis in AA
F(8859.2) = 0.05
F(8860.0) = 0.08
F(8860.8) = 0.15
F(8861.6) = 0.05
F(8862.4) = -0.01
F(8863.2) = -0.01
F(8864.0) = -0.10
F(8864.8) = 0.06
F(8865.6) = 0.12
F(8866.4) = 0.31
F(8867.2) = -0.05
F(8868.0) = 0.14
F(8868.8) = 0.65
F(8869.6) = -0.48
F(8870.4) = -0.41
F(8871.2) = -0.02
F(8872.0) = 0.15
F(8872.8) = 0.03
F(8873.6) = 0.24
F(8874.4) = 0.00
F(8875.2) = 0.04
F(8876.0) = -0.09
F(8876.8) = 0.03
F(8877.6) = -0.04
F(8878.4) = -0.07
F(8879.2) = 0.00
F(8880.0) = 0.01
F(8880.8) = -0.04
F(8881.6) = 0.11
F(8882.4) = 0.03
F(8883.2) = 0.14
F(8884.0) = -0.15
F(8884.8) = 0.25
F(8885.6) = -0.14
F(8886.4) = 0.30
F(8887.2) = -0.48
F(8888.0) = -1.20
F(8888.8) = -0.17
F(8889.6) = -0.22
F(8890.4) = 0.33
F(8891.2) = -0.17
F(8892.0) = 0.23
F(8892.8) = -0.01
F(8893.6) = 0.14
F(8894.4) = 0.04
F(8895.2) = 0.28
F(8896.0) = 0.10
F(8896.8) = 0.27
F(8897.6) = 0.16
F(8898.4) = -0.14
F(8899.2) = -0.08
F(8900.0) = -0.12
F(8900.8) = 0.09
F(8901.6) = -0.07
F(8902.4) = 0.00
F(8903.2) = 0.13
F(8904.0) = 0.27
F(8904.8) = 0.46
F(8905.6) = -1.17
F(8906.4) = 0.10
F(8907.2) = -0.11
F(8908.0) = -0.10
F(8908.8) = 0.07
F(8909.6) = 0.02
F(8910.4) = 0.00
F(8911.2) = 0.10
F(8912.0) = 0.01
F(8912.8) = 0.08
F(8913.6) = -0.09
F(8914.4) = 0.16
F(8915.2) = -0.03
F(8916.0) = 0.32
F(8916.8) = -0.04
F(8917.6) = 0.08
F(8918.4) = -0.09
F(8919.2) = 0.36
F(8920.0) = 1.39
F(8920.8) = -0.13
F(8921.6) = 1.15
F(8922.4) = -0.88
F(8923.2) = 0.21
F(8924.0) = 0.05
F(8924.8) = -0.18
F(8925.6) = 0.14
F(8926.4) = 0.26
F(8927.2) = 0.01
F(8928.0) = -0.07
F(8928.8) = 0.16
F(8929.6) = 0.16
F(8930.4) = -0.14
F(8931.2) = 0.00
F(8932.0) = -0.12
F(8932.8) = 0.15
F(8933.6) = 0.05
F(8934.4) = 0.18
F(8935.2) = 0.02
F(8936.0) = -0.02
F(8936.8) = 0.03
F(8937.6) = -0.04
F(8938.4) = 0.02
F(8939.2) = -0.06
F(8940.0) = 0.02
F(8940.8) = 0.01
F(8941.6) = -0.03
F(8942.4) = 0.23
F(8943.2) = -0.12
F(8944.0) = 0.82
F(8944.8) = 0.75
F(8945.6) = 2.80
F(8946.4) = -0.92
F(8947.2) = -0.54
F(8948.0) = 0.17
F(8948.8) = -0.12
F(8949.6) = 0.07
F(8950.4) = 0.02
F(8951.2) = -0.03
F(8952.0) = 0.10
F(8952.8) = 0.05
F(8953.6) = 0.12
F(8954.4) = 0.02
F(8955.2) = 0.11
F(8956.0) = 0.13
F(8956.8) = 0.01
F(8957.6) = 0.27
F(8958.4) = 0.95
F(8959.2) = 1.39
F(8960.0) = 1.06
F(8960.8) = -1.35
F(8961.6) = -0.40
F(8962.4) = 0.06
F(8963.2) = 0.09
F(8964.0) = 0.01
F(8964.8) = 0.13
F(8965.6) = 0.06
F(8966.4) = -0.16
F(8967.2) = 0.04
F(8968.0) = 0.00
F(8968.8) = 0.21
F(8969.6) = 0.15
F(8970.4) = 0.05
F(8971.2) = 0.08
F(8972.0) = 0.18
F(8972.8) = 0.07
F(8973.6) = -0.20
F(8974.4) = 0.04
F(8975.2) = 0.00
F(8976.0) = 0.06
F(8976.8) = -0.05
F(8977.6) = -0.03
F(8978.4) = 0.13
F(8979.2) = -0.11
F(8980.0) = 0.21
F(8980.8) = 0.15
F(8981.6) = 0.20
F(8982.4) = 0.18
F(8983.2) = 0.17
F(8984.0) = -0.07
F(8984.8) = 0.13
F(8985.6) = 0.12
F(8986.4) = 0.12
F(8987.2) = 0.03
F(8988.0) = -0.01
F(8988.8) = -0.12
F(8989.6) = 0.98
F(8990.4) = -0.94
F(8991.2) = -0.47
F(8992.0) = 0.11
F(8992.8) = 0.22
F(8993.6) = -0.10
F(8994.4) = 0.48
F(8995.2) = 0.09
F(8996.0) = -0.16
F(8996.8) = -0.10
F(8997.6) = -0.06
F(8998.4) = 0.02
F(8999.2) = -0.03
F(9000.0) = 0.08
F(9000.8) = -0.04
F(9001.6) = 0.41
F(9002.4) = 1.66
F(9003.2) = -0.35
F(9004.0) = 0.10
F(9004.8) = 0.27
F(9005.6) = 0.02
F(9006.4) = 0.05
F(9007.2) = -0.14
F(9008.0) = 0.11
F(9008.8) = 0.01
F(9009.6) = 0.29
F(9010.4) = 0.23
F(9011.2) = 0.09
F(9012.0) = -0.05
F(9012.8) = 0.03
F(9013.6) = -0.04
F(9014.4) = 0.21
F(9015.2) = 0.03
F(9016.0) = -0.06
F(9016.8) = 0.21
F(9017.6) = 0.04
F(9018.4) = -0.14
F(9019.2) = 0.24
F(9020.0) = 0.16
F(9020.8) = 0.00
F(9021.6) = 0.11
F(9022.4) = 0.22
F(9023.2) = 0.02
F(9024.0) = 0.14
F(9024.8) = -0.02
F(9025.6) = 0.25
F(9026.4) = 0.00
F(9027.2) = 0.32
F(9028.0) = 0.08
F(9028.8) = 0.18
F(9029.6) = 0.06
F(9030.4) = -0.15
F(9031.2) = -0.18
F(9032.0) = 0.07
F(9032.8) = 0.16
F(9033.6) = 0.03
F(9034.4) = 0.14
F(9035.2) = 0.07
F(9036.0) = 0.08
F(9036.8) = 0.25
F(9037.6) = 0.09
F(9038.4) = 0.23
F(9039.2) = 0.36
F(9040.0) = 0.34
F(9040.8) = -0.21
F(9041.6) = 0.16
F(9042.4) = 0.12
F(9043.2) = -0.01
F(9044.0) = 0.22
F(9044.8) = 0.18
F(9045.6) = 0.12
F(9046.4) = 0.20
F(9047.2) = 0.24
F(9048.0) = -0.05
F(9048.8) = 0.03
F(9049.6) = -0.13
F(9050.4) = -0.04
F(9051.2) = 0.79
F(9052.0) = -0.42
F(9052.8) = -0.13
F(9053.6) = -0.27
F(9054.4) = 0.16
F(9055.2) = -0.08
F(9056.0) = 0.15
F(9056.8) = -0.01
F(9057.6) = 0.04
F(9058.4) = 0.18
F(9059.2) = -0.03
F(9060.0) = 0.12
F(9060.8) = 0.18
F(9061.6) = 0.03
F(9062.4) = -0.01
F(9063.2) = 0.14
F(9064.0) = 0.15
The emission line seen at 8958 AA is Hgamma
